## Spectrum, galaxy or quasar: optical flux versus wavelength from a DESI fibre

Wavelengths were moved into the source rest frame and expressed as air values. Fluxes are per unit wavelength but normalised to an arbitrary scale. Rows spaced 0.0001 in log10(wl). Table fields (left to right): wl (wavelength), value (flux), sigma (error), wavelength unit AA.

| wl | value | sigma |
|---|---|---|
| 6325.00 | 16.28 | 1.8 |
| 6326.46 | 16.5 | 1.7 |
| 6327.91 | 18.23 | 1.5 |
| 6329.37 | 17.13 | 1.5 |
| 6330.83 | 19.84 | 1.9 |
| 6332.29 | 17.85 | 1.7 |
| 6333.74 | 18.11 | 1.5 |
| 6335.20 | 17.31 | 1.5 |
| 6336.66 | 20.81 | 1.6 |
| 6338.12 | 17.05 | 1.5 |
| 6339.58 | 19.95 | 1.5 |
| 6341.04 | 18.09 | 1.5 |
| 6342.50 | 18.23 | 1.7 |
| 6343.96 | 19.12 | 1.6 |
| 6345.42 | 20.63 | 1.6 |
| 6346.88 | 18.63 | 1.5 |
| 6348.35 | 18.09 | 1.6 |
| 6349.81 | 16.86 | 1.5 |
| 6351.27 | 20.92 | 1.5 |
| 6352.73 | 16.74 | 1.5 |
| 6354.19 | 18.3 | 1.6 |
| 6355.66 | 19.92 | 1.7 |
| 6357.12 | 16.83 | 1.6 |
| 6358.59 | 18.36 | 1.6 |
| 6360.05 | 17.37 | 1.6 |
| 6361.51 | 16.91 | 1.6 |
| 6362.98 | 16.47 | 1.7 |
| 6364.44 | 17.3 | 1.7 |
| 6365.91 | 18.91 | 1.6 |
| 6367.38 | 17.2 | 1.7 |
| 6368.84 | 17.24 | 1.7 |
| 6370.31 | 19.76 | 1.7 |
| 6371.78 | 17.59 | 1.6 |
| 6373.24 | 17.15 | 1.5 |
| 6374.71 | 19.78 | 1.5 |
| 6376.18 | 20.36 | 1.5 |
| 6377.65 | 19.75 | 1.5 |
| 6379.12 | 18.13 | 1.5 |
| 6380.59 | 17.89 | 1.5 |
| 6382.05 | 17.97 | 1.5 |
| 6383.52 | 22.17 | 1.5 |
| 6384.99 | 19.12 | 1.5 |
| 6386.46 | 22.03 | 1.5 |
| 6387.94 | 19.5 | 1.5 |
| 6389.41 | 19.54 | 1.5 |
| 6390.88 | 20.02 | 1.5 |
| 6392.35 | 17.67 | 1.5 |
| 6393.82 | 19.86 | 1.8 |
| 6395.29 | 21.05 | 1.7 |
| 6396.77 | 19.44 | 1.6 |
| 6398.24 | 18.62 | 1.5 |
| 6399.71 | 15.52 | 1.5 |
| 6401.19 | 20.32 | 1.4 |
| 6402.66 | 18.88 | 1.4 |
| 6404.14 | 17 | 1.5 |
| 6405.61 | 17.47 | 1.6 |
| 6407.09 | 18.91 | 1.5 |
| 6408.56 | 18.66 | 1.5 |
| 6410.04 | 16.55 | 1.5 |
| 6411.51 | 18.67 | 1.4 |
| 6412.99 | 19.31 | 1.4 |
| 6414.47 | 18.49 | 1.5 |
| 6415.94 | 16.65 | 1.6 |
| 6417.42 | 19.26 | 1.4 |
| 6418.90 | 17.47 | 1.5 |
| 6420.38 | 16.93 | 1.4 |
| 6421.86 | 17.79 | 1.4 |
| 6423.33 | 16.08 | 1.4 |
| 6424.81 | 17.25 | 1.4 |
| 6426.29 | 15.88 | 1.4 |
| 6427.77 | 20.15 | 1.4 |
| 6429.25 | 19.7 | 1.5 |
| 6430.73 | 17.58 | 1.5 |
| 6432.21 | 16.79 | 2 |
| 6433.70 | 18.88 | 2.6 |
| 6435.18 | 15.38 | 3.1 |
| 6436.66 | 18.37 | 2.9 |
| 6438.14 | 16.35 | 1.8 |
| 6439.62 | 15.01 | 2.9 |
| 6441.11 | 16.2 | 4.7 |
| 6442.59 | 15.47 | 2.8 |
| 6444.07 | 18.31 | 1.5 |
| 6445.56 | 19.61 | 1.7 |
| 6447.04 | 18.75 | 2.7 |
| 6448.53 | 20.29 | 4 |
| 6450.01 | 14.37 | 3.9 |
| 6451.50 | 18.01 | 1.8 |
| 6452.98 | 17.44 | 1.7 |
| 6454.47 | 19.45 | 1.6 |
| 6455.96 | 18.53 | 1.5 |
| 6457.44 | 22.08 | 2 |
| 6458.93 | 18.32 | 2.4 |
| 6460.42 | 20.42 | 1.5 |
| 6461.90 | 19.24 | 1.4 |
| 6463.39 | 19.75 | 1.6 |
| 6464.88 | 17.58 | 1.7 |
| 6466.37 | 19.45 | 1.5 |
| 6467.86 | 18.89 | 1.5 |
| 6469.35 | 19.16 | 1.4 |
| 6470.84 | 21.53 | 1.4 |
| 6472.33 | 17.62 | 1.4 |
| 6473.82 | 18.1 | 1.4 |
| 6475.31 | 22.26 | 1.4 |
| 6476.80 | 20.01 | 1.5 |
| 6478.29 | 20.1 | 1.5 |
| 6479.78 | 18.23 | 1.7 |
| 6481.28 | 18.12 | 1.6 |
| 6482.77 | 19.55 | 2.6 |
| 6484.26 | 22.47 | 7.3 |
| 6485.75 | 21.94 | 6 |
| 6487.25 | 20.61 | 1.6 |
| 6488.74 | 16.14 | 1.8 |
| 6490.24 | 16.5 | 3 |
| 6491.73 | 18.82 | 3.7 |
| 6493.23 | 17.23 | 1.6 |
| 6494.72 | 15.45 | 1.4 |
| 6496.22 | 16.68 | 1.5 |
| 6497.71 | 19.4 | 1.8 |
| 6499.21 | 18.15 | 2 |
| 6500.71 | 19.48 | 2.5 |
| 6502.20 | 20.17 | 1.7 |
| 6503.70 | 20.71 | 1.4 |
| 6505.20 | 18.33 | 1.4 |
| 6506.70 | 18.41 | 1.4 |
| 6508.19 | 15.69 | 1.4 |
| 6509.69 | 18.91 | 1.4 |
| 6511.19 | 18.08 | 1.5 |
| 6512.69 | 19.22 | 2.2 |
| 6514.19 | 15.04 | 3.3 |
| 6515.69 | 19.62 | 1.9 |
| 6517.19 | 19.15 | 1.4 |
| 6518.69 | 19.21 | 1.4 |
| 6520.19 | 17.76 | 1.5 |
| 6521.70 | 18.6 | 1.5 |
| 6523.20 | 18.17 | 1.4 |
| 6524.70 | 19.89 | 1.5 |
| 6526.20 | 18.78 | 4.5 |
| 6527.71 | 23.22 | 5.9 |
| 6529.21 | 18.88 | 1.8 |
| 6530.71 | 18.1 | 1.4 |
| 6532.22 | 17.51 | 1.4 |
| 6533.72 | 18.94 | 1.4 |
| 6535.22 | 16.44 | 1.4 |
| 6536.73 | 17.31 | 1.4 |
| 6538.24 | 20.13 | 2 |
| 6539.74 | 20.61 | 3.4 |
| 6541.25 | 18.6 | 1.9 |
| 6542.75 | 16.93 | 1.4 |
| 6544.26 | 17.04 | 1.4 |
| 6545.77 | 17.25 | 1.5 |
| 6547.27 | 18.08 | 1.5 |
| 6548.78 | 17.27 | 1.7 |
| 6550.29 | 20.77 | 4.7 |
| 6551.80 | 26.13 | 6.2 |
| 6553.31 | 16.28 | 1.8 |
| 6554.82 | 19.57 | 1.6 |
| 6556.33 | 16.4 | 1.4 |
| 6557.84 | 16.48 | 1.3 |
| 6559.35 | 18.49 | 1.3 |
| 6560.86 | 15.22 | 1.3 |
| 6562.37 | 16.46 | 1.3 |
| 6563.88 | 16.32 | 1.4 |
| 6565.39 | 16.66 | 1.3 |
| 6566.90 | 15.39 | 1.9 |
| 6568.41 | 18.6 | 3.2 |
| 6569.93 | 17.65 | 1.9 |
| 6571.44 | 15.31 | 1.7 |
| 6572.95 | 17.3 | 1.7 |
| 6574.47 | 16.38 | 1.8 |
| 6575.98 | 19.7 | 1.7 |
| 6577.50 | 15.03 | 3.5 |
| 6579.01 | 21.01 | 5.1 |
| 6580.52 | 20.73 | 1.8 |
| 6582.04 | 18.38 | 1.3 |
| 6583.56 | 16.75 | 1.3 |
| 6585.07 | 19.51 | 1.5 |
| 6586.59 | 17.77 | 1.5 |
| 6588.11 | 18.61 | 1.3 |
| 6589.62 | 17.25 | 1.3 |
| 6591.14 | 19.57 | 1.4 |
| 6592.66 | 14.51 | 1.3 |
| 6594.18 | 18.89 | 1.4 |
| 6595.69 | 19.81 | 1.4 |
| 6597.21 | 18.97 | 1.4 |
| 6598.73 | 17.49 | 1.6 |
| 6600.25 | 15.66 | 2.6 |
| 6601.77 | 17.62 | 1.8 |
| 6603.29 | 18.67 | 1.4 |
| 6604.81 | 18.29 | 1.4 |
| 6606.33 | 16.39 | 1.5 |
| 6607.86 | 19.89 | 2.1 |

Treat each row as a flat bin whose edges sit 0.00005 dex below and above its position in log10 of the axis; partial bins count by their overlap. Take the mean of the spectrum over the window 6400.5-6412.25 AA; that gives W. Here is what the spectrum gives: 18.3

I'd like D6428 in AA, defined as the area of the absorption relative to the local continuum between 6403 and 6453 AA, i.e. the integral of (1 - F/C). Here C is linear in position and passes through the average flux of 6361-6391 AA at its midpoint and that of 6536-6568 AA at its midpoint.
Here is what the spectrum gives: 2.5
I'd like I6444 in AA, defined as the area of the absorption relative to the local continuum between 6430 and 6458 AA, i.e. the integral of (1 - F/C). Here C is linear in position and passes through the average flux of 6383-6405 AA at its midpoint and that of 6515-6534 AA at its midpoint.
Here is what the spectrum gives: 2.23 AA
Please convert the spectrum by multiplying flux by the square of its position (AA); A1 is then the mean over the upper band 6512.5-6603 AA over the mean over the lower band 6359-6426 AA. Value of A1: 1.04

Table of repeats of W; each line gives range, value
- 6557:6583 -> 17.4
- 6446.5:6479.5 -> 19.1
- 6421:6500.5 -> 18.4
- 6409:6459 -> 17.8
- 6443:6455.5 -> 18.2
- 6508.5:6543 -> 18.6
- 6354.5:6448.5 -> 18.2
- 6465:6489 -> 19.7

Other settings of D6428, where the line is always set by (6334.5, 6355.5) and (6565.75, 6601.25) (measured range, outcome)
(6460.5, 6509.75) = -2.1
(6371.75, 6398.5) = -1.3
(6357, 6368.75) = 0.7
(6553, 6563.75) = 0.6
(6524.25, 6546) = -0.8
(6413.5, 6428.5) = 0.6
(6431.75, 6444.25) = 1.1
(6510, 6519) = -0.2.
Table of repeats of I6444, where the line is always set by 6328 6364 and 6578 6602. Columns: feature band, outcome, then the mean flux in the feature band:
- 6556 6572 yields 1.4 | 16.7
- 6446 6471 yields -0.9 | 19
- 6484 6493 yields -0.4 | 19.1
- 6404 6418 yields 0.1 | 18.1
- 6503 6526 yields -0.2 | 18.5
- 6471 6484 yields -0.8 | 19.5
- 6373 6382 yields -0.3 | 18.9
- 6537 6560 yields -0.5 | 18.6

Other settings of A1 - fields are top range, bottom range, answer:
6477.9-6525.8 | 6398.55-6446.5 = 1.08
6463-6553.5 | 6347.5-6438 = 1.07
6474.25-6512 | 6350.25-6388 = 1.05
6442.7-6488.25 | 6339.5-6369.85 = 1.10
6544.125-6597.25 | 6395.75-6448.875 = 1.05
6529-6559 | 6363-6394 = 1.02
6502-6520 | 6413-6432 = 1.07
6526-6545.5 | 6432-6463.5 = 1.06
